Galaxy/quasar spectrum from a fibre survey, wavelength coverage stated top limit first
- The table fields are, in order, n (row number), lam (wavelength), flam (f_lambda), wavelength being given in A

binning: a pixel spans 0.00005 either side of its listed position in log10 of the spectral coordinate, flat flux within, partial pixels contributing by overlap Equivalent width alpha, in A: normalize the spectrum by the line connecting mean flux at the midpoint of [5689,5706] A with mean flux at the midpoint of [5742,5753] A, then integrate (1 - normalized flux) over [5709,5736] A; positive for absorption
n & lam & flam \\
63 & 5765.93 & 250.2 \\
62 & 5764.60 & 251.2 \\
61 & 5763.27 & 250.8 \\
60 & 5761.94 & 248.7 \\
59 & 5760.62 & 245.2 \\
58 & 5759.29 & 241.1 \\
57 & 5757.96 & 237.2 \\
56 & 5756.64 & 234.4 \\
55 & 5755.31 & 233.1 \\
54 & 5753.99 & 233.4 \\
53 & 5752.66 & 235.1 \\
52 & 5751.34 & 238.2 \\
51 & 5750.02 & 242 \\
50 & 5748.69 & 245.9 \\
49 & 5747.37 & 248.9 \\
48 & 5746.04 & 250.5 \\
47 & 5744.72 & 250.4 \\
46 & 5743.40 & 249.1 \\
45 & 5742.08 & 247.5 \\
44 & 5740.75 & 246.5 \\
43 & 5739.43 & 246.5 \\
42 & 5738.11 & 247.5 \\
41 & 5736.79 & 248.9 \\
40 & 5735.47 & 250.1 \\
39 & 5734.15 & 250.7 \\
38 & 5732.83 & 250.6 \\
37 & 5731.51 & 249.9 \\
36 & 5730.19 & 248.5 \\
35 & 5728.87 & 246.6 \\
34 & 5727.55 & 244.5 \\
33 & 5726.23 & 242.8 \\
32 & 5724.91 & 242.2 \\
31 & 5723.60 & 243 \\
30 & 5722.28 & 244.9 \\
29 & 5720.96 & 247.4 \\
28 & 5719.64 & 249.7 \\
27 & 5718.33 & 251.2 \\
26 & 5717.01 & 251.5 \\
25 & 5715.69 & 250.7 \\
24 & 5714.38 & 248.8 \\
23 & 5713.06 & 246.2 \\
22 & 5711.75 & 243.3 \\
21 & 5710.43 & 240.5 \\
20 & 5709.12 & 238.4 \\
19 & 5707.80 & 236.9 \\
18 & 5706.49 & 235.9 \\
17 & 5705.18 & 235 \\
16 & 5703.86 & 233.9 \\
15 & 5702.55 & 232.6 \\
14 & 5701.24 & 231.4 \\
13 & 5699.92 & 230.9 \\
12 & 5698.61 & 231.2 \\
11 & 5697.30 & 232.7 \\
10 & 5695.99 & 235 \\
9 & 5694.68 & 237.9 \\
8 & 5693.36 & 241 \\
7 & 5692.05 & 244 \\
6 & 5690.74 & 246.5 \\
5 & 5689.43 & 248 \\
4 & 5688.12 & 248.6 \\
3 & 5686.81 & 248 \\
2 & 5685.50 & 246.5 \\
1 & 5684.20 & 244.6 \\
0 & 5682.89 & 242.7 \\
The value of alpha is -0.6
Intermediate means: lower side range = 237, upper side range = 246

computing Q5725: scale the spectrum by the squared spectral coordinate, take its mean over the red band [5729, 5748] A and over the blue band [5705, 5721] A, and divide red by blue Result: 1.0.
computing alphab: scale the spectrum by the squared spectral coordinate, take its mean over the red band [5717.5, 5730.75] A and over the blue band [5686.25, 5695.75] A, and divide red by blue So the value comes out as 1.02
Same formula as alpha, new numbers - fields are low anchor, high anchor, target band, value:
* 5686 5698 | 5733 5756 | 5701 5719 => 0.1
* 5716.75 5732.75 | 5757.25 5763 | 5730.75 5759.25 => 0.1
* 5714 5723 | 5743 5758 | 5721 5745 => -0.1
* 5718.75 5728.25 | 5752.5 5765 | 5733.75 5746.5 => -0.3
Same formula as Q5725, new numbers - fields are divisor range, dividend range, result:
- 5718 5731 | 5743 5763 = 0.99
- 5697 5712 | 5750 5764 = 1.04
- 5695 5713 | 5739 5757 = 1.05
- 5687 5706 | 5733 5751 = 1.06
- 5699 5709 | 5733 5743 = 1.07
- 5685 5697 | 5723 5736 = 1.03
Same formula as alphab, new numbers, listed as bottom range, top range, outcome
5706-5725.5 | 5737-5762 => 1.00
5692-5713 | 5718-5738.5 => 1.06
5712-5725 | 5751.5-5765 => 0.98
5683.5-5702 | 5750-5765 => 1.02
